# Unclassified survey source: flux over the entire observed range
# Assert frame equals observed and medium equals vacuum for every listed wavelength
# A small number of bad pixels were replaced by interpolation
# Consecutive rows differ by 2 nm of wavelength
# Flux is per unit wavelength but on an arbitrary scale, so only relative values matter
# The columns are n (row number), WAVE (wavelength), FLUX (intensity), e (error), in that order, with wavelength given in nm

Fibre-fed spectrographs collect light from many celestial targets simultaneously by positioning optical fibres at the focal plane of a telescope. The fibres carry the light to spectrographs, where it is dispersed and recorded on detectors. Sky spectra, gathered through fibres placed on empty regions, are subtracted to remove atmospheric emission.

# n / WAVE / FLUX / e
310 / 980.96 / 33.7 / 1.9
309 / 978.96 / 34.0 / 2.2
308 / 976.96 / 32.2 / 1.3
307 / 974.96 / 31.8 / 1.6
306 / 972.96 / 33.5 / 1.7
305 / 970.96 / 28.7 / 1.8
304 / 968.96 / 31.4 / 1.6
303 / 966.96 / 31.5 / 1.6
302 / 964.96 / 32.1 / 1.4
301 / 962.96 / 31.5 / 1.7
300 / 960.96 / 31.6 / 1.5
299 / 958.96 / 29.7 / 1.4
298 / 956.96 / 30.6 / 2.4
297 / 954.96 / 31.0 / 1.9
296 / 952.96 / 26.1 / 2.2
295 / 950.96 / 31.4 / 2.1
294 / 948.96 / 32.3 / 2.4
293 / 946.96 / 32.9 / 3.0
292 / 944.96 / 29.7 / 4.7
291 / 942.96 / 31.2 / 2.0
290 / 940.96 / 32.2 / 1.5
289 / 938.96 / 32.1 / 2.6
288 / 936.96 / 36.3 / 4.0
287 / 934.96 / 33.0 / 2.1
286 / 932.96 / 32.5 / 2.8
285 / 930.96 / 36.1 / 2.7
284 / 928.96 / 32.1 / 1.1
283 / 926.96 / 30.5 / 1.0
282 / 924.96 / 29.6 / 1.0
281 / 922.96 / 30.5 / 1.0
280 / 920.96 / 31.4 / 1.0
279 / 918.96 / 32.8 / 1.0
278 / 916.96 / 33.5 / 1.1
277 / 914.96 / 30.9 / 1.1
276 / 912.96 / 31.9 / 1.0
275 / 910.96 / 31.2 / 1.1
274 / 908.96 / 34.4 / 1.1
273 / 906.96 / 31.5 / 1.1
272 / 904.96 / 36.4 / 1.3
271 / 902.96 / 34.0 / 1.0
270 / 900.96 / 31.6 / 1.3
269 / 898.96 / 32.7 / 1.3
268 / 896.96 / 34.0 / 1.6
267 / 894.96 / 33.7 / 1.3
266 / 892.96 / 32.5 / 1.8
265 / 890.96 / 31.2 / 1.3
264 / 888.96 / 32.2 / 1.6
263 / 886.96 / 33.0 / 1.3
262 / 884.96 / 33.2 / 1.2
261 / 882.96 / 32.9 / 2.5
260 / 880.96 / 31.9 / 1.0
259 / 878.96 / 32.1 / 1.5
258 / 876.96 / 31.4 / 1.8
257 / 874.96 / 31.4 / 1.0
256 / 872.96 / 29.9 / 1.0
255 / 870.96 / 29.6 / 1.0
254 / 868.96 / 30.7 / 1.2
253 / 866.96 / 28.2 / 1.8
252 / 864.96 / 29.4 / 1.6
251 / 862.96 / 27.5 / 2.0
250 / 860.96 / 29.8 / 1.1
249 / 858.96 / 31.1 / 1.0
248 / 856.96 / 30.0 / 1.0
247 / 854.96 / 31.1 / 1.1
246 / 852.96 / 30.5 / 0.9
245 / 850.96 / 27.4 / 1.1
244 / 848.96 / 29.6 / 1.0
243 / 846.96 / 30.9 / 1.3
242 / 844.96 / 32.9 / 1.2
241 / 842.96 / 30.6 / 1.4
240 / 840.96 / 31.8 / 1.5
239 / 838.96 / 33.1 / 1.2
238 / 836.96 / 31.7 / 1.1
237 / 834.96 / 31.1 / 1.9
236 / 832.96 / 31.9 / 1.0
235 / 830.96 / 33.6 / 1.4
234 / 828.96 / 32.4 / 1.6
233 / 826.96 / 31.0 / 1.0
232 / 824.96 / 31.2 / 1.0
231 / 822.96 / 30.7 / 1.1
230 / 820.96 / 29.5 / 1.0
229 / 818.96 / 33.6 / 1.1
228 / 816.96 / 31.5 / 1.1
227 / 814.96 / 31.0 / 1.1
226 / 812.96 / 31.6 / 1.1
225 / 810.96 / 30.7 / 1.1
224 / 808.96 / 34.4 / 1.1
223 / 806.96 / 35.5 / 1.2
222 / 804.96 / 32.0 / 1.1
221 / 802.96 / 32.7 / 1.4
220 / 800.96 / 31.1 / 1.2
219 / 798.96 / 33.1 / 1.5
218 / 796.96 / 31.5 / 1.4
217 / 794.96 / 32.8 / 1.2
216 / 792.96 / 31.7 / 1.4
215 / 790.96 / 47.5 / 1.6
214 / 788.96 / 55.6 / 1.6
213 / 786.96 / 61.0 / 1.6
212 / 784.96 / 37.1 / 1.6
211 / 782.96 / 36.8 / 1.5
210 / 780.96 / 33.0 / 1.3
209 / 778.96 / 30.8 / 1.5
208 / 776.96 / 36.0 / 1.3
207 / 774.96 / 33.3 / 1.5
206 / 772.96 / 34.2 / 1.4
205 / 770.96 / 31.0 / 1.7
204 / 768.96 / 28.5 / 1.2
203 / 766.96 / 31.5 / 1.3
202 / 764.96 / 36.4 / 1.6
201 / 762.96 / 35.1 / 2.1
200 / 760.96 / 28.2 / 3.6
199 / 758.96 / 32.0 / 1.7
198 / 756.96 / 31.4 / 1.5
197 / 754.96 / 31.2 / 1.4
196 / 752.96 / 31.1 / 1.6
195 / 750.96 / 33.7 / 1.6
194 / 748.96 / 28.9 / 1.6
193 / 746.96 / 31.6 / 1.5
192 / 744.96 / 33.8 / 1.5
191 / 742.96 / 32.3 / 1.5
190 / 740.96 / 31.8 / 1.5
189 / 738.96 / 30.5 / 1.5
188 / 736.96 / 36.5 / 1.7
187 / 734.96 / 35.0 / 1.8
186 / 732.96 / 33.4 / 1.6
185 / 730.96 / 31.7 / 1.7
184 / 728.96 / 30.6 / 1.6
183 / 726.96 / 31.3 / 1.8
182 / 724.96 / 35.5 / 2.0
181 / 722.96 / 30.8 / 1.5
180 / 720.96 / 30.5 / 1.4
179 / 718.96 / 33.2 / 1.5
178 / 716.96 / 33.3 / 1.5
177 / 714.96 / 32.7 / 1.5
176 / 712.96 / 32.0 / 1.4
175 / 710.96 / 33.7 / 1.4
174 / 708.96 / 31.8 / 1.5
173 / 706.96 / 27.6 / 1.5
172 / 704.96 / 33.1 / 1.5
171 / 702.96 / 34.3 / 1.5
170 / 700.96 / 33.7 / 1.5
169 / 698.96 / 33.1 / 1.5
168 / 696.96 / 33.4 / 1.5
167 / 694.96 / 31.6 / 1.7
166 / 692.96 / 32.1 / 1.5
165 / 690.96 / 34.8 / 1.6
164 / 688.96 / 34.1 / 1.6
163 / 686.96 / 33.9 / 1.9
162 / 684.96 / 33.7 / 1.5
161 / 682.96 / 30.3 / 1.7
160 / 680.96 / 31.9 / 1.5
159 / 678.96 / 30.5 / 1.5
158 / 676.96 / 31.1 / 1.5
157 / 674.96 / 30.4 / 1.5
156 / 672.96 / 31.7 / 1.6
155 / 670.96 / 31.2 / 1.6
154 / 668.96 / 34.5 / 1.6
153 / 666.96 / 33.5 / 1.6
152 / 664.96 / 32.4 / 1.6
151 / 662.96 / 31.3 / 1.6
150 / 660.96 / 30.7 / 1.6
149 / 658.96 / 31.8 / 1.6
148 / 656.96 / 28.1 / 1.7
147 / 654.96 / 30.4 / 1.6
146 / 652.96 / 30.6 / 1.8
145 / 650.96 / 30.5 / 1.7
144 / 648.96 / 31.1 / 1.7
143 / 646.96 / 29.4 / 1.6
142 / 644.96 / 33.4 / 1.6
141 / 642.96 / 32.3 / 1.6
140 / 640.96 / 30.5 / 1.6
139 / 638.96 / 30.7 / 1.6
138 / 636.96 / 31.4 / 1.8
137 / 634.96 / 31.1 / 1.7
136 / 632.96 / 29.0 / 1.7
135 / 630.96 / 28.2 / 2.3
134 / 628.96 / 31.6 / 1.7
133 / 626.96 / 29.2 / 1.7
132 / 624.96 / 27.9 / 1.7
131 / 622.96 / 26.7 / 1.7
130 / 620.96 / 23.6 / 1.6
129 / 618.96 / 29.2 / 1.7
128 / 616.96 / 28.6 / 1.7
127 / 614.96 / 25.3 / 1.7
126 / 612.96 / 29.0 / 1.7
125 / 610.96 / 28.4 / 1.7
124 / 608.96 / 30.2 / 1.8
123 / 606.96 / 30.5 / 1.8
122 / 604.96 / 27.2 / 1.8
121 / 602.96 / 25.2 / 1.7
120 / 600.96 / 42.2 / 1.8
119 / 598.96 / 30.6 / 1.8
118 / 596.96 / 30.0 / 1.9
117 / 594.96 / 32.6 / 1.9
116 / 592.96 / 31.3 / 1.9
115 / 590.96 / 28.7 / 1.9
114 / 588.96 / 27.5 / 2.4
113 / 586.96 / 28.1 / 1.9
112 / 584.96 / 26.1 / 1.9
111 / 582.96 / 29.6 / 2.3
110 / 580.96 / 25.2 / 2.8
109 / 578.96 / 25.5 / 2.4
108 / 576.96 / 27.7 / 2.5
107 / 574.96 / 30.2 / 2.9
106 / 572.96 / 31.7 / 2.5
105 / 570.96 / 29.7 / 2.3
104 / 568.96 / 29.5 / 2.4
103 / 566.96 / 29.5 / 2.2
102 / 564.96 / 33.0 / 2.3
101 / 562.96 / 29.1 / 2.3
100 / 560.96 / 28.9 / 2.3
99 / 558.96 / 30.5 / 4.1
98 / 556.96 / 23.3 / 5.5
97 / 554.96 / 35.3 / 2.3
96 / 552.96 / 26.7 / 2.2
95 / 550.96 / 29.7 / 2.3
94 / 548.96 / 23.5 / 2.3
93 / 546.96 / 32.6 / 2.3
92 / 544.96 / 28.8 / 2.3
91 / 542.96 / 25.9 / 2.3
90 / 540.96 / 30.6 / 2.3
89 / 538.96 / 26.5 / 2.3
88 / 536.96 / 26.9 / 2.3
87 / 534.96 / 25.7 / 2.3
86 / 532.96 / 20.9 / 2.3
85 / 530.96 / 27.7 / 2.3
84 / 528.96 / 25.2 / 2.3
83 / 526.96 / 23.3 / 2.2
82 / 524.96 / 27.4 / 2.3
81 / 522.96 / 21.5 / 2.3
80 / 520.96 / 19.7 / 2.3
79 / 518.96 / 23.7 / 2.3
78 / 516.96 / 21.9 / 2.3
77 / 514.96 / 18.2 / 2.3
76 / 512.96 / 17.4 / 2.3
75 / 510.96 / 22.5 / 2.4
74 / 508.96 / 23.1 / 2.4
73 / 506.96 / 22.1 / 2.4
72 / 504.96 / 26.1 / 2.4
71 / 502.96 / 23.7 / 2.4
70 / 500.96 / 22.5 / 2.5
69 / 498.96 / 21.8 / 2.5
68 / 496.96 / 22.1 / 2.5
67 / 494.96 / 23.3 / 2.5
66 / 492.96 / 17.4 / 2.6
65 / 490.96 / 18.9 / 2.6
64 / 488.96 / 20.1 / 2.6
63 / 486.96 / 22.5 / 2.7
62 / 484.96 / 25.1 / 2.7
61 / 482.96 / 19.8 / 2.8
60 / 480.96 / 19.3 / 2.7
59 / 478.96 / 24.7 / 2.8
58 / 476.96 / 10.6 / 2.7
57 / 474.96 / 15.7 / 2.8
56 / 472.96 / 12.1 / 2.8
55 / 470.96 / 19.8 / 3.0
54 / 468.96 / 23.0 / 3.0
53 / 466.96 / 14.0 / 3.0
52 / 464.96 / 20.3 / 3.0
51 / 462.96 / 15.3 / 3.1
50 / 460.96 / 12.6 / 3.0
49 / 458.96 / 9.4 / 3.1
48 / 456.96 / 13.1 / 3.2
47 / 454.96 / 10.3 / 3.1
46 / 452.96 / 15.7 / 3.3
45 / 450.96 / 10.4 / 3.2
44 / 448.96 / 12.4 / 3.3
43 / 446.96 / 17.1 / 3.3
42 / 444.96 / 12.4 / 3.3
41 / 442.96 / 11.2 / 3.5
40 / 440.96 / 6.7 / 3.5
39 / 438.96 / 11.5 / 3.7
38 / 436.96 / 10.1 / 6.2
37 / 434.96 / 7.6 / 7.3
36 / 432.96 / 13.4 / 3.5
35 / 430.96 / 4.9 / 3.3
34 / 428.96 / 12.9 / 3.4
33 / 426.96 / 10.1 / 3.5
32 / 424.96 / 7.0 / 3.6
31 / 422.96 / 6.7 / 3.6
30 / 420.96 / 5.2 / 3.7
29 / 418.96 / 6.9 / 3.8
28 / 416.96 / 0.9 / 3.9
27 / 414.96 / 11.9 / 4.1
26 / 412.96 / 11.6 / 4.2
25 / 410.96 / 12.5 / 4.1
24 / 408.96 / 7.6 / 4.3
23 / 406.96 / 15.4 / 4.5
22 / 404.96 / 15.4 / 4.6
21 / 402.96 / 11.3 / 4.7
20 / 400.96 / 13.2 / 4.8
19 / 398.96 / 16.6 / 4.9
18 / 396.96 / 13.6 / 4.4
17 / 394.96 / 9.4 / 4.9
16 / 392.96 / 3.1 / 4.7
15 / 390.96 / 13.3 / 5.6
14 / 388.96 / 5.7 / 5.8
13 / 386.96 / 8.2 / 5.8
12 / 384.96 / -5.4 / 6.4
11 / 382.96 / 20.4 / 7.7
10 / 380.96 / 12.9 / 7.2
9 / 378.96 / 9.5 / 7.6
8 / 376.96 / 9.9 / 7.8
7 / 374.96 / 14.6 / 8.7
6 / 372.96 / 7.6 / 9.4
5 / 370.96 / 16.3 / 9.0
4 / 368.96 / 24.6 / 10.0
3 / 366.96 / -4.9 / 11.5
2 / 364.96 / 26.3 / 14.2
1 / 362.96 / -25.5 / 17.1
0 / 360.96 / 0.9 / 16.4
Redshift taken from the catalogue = 0.20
